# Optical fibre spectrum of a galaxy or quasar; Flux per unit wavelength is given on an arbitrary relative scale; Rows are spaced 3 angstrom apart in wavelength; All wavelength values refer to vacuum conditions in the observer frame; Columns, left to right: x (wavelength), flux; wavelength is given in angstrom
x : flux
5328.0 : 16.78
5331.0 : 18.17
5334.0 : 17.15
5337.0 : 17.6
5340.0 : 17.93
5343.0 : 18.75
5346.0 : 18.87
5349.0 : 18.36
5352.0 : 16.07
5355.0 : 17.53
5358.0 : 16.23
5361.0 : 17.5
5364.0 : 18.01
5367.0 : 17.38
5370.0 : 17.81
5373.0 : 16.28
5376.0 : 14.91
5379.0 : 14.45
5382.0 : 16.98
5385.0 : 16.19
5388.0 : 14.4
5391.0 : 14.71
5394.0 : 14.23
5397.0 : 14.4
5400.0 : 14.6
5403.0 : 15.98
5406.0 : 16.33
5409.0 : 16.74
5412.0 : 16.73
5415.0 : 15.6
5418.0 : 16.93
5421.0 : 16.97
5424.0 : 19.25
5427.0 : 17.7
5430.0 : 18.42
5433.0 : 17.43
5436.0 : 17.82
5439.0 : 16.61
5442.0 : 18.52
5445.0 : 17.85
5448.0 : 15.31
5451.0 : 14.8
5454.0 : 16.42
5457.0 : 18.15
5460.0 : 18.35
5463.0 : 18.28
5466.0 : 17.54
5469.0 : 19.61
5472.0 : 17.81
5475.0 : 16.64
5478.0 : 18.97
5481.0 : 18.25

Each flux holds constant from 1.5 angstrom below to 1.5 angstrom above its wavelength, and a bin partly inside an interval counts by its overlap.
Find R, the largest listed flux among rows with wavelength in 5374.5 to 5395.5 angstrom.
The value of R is 16.98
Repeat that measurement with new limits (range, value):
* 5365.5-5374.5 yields 17.81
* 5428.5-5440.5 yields 18.42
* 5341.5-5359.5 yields 18.87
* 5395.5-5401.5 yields 14.6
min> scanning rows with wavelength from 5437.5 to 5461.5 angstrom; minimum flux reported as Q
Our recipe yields 14.8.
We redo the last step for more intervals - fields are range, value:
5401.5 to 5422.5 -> 15.6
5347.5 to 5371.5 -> 16.07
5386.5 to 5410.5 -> 14.23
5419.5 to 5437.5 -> 16.97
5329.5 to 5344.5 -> 17.15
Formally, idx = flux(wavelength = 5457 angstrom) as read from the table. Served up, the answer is 18.15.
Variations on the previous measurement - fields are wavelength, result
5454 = 16.42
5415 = 15.6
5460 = 18.35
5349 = 18.36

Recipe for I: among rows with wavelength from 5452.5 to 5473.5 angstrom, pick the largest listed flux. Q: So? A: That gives 19.61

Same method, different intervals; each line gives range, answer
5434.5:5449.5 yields 18.52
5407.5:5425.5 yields 19.25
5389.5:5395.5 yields 14.71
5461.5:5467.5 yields 18.28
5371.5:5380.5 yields 16.28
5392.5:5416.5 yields 16.74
